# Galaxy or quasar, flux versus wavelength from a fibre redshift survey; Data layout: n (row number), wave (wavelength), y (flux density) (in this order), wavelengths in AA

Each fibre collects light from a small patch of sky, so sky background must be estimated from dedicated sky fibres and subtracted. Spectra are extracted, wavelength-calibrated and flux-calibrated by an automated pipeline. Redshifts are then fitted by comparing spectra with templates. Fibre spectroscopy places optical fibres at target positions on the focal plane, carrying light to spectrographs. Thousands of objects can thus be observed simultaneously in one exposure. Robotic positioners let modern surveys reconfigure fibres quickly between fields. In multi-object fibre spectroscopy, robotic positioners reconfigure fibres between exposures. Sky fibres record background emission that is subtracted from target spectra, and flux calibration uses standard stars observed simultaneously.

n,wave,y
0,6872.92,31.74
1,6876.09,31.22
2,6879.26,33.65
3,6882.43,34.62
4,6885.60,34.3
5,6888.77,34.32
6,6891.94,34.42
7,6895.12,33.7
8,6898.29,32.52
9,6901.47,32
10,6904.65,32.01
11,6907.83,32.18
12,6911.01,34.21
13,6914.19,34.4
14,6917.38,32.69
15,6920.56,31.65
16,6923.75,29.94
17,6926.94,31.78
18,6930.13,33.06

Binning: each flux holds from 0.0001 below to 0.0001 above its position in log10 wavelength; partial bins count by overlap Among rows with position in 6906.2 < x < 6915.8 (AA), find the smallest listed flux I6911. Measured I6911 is 32.18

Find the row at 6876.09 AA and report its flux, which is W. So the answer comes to 31.22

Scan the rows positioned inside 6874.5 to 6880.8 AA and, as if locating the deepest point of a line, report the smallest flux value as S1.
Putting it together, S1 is 31.22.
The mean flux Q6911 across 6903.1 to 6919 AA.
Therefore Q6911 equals 33.1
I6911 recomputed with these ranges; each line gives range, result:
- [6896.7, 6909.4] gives 32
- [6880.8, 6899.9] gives 32.52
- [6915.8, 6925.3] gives 29.94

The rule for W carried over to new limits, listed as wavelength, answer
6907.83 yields 32.18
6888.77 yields 34.32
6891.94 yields 34.42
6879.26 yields 33.65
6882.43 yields 34.62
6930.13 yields 33.06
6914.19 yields 34.4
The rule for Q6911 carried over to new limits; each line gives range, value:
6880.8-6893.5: 34.4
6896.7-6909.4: 32.2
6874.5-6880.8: 32.4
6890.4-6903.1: 33.1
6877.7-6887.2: 34.2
